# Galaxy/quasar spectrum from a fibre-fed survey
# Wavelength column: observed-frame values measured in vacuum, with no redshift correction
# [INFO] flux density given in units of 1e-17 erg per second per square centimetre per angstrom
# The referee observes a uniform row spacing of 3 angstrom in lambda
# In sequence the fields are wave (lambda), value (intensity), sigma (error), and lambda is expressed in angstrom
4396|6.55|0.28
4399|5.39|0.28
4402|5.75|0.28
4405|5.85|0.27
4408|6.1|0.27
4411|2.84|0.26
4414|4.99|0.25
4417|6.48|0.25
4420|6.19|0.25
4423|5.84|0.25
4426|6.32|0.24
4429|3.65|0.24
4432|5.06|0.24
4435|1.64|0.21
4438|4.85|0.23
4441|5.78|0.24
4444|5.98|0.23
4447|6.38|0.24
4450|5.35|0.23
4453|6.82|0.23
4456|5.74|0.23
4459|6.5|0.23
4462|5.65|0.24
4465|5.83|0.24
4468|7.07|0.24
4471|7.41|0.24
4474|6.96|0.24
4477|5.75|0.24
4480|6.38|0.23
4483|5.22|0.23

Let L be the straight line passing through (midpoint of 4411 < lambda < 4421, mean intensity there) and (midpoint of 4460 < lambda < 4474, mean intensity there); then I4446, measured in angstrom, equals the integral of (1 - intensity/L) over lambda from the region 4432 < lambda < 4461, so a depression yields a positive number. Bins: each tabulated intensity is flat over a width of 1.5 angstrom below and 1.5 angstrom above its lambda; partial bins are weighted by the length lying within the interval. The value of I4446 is 3.2 angstrom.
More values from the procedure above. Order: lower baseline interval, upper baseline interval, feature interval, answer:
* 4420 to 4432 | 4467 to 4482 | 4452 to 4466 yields 0.31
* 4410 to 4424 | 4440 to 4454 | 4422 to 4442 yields 3.50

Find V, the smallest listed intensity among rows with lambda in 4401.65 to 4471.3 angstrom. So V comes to 1.64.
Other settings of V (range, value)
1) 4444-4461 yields 5.35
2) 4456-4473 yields 5.65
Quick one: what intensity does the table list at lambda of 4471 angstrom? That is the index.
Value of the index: 7.41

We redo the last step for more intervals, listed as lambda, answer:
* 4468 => 7.07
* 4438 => 4.85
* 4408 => 6.1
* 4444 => 5.98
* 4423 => 5.84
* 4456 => 5.74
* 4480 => 6.38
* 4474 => 6.96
